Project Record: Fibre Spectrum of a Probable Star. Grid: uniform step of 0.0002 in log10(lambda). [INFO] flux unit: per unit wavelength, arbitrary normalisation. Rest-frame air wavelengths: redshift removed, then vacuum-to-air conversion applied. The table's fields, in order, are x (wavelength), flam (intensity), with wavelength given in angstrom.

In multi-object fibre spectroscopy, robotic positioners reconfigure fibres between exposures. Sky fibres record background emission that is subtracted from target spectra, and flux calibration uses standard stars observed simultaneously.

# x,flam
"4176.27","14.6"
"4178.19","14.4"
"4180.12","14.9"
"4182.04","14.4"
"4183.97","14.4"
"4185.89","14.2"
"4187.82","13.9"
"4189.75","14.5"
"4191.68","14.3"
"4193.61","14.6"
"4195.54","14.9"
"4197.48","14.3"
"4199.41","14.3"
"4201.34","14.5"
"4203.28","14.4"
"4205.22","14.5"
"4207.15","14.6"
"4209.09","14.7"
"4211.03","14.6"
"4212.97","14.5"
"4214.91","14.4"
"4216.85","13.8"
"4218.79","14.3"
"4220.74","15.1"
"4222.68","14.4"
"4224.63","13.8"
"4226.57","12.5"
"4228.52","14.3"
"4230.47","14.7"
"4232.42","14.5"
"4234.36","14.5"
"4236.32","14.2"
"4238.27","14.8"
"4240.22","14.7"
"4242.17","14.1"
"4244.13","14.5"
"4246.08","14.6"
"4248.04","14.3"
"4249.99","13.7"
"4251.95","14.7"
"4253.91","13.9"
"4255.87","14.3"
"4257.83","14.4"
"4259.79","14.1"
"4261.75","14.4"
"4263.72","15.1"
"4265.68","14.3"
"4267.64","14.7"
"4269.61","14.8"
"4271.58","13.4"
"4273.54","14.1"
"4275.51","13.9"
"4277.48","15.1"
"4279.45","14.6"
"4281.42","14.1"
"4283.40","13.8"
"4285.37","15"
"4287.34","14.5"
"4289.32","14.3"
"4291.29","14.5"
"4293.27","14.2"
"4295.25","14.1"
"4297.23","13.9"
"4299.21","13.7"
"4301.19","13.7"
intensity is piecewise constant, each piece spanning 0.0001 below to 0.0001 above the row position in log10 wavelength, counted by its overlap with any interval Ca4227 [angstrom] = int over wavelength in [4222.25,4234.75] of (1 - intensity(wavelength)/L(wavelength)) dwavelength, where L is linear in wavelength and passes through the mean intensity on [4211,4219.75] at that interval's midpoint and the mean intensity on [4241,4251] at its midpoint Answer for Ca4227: 0.2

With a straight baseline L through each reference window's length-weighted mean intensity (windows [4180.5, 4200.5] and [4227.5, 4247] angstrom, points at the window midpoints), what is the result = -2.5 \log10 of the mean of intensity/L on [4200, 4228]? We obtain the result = 0.01 mag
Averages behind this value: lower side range 14.4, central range 14.3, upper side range 14.5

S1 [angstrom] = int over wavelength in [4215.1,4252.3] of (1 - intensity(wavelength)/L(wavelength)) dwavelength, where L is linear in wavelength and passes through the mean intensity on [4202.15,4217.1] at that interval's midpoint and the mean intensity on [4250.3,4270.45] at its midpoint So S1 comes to 0.43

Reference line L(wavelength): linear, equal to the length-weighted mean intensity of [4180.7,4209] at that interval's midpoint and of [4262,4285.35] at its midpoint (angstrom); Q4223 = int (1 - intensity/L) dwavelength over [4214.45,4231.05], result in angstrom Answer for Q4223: 0.3 angstrom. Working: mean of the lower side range 14.4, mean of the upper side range 14.4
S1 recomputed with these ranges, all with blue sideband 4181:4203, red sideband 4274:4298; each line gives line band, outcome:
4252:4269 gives -0.1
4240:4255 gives 0.1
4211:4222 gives 0.0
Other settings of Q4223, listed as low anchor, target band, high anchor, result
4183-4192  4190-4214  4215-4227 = -0.6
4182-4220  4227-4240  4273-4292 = 0.0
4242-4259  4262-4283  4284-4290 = 0.1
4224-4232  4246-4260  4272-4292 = -0.1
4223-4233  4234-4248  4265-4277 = -0.4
